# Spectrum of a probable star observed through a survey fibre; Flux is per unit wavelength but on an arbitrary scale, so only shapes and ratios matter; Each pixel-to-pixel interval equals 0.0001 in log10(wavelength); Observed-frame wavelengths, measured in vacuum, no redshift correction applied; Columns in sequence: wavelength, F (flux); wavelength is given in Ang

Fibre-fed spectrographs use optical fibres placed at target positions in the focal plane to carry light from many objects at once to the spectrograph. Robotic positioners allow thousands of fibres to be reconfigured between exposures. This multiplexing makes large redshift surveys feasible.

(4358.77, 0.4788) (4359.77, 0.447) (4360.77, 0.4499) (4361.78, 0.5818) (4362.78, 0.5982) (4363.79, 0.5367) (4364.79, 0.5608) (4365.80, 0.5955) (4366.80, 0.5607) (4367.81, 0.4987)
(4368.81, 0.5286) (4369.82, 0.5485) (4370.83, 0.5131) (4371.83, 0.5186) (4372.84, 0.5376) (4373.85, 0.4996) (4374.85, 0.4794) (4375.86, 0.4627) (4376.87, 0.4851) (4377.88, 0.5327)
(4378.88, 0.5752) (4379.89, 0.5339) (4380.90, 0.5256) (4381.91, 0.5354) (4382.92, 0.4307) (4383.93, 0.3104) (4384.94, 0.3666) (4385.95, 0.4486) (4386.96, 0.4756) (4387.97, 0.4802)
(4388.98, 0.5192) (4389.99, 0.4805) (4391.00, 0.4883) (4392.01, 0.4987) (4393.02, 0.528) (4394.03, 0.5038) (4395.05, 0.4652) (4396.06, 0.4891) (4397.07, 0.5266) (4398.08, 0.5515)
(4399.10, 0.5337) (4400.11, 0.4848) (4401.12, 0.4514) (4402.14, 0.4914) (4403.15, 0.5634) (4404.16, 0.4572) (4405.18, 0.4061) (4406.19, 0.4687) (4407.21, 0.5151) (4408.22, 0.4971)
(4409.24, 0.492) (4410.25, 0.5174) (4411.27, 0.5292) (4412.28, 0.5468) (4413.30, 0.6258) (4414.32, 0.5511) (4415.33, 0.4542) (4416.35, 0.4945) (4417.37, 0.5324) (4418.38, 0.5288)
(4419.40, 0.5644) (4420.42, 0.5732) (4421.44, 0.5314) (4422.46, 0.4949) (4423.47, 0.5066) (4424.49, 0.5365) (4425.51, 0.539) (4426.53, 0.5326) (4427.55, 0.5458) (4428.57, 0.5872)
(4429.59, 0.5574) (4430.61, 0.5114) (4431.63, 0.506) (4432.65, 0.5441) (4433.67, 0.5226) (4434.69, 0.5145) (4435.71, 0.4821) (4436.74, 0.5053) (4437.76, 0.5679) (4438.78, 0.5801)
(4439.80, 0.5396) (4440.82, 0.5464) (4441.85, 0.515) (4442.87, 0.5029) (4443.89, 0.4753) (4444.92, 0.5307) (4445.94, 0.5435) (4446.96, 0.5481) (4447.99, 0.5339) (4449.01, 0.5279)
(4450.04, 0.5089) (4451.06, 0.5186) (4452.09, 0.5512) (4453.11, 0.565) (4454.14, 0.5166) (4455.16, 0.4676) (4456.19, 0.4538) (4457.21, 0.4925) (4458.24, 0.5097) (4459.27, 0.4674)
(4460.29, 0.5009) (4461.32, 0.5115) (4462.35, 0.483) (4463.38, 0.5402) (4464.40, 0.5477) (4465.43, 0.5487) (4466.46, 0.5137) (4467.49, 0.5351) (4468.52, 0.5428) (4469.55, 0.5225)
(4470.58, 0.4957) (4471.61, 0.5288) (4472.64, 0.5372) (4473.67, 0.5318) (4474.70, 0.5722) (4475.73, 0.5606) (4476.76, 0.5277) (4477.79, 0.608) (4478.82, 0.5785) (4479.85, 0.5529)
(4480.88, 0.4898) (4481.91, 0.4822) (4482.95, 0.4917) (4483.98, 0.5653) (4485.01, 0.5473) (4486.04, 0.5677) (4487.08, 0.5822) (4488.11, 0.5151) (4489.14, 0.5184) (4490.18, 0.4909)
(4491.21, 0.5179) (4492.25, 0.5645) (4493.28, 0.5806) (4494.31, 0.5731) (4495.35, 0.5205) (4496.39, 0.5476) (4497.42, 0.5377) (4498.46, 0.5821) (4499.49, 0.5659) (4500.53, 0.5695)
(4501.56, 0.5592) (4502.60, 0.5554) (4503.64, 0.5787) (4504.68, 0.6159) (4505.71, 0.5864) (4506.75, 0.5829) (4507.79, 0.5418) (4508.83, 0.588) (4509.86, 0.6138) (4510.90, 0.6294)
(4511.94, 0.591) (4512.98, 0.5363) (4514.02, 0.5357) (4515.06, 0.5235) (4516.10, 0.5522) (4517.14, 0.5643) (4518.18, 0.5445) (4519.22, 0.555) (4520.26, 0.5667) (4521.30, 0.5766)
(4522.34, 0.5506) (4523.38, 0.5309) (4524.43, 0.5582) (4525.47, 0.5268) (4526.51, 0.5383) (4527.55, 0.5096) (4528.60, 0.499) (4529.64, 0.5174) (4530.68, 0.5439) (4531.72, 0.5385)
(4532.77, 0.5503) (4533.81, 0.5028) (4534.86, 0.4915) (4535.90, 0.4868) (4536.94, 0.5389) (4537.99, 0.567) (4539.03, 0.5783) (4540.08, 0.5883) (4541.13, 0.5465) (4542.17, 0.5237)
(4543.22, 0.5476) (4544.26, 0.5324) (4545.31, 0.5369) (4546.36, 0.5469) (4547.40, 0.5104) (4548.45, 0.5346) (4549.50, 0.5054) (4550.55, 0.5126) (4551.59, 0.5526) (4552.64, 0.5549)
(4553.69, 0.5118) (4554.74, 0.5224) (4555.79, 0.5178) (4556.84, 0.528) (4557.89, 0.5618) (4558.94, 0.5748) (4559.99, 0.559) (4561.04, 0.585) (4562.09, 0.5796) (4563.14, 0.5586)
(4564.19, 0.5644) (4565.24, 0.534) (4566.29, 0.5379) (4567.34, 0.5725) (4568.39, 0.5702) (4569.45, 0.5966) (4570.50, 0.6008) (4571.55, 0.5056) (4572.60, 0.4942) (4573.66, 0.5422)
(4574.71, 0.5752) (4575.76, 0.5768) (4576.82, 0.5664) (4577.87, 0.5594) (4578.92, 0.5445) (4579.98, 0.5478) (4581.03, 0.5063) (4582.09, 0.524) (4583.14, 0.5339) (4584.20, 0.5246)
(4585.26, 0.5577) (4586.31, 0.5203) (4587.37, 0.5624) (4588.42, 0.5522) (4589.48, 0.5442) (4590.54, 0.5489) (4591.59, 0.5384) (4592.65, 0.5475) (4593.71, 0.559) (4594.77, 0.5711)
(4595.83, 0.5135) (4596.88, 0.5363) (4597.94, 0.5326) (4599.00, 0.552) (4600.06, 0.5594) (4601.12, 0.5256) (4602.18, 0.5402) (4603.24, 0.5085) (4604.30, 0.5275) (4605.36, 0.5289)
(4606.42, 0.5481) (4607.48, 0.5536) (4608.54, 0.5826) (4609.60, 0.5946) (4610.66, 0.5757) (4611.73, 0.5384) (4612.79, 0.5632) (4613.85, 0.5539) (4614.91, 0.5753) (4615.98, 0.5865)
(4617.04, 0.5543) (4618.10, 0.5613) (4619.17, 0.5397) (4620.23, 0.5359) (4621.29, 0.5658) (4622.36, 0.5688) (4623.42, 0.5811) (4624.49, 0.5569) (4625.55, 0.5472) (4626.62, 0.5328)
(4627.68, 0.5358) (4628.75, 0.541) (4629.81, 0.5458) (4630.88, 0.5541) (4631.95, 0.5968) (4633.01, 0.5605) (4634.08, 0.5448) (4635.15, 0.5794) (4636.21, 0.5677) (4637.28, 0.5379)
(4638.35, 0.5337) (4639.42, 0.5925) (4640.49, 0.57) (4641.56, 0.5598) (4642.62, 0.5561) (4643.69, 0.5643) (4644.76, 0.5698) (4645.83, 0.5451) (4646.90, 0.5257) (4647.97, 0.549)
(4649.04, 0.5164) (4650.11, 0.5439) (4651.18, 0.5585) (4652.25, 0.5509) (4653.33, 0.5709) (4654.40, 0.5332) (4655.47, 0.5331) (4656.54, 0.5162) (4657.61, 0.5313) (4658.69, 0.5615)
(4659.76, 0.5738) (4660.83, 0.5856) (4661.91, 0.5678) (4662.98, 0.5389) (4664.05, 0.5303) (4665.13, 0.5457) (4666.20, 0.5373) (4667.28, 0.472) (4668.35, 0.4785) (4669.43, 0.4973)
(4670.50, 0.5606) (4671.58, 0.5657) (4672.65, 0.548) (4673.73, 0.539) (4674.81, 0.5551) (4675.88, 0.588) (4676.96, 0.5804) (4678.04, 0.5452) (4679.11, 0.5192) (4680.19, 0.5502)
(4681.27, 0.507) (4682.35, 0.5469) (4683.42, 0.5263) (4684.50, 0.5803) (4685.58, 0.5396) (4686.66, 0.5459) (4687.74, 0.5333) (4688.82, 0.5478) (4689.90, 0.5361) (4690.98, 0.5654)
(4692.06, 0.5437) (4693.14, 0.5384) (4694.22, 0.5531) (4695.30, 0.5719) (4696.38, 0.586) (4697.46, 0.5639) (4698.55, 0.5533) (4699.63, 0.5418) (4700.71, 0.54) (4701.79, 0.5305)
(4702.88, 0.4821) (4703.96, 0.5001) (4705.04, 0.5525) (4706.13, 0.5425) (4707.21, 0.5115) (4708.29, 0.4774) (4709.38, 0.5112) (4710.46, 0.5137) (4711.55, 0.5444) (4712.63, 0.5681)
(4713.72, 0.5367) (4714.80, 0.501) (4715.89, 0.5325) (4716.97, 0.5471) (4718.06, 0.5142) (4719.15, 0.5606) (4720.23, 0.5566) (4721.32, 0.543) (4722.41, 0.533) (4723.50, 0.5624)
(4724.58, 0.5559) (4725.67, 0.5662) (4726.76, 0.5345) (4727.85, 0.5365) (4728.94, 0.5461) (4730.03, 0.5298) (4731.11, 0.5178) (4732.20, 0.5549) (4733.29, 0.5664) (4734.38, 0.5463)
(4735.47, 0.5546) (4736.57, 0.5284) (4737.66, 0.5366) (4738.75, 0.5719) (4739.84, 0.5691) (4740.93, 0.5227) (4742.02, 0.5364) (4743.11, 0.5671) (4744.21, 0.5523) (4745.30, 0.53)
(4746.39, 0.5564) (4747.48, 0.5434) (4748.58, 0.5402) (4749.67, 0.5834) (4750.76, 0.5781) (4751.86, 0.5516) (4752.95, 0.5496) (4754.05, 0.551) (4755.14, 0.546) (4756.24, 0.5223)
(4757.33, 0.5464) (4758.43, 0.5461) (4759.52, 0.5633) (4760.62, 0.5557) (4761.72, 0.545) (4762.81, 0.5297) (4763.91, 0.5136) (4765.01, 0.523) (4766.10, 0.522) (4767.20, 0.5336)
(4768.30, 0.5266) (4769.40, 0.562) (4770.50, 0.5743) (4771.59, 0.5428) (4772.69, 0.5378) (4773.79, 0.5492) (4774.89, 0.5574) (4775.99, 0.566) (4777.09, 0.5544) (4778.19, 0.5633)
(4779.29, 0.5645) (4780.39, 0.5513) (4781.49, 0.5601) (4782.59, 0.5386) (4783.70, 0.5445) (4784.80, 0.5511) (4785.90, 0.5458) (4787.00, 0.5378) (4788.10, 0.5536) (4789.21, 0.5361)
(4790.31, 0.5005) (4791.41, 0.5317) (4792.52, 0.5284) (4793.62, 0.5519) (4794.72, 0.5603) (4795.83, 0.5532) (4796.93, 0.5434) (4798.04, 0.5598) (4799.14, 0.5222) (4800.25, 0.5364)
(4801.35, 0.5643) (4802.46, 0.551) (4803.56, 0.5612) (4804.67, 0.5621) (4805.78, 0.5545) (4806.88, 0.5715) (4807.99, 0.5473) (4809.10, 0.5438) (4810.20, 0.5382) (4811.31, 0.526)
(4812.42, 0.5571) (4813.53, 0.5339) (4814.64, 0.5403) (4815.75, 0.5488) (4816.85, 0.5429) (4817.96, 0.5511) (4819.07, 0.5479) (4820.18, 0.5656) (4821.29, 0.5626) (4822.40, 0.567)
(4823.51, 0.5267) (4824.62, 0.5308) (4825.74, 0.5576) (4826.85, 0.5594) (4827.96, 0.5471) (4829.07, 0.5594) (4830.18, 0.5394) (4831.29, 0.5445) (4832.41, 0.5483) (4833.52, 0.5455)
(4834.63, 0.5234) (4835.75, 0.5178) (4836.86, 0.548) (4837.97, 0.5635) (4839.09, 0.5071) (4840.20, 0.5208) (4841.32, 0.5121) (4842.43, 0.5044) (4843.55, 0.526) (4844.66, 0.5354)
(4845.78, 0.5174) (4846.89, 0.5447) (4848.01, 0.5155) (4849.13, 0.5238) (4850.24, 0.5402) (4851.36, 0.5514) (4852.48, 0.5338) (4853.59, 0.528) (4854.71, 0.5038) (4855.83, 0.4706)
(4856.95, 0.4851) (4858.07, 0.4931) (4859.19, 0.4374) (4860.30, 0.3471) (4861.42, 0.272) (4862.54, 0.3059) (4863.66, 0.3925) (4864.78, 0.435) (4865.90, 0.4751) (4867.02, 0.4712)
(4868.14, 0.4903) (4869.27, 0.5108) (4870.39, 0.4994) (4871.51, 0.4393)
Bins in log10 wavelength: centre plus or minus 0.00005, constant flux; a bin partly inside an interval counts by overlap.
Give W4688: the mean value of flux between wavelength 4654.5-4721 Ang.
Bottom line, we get 0.54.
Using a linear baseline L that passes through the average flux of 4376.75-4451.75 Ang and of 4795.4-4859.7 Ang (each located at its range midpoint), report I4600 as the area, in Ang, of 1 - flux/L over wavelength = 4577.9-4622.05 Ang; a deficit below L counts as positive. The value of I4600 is -2.06 Ang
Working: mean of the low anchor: 0.512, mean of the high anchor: 0.536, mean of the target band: 0.547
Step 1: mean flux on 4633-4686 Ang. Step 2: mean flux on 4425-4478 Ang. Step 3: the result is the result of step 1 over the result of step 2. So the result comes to 1.04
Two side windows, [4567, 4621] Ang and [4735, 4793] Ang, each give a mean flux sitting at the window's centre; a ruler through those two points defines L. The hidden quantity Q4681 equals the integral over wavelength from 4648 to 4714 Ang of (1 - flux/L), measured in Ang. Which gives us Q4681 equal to 0.8 Ang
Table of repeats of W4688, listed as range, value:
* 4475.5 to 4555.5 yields 0.546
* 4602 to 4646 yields 0.557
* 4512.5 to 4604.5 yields 0.543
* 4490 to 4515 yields 0.566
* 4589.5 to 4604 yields 0.541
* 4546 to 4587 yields 0.545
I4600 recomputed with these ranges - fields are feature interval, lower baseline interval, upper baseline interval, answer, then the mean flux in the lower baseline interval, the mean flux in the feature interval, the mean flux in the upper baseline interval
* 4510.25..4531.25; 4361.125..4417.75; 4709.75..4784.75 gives -1.1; 0.507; 0.548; 0.546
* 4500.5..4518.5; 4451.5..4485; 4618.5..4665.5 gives -1.3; 0.525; 0.571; 0.553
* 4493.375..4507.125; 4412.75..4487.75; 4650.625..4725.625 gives -0.9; 0.53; 0.568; 0.541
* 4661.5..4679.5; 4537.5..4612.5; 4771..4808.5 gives 0.3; 0.547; 0.54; 0.549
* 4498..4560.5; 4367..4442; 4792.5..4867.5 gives -4.2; 0.511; 0.548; 0.521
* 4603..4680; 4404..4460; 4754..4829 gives -2.2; 0.521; 0.551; 0.547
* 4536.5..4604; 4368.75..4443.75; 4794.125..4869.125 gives -4.1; 0.51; 0.546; 0.52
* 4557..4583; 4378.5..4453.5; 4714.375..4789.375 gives -1.3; 0.513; 0.555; 0.546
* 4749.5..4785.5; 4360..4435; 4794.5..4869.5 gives -2.0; 0.512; 0.548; 0.52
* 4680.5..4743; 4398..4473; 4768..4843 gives -0.2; 0.52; 0.541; 0.546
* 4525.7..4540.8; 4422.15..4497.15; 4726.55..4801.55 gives 0.0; 0.53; 0.532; 0.546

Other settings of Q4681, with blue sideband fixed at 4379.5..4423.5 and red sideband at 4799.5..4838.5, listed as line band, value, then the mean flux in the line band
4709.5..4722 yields 0.0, 0.537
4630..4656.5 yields -1.3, 0.554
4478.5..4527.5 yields -4.1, 0.554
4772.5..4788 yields -0.2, 0.552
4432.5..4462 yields -0.8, 0.518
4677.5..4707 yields -0.5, 0.542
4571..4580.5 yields -0.5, 0.546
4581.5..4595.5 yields -0.6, 0.544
